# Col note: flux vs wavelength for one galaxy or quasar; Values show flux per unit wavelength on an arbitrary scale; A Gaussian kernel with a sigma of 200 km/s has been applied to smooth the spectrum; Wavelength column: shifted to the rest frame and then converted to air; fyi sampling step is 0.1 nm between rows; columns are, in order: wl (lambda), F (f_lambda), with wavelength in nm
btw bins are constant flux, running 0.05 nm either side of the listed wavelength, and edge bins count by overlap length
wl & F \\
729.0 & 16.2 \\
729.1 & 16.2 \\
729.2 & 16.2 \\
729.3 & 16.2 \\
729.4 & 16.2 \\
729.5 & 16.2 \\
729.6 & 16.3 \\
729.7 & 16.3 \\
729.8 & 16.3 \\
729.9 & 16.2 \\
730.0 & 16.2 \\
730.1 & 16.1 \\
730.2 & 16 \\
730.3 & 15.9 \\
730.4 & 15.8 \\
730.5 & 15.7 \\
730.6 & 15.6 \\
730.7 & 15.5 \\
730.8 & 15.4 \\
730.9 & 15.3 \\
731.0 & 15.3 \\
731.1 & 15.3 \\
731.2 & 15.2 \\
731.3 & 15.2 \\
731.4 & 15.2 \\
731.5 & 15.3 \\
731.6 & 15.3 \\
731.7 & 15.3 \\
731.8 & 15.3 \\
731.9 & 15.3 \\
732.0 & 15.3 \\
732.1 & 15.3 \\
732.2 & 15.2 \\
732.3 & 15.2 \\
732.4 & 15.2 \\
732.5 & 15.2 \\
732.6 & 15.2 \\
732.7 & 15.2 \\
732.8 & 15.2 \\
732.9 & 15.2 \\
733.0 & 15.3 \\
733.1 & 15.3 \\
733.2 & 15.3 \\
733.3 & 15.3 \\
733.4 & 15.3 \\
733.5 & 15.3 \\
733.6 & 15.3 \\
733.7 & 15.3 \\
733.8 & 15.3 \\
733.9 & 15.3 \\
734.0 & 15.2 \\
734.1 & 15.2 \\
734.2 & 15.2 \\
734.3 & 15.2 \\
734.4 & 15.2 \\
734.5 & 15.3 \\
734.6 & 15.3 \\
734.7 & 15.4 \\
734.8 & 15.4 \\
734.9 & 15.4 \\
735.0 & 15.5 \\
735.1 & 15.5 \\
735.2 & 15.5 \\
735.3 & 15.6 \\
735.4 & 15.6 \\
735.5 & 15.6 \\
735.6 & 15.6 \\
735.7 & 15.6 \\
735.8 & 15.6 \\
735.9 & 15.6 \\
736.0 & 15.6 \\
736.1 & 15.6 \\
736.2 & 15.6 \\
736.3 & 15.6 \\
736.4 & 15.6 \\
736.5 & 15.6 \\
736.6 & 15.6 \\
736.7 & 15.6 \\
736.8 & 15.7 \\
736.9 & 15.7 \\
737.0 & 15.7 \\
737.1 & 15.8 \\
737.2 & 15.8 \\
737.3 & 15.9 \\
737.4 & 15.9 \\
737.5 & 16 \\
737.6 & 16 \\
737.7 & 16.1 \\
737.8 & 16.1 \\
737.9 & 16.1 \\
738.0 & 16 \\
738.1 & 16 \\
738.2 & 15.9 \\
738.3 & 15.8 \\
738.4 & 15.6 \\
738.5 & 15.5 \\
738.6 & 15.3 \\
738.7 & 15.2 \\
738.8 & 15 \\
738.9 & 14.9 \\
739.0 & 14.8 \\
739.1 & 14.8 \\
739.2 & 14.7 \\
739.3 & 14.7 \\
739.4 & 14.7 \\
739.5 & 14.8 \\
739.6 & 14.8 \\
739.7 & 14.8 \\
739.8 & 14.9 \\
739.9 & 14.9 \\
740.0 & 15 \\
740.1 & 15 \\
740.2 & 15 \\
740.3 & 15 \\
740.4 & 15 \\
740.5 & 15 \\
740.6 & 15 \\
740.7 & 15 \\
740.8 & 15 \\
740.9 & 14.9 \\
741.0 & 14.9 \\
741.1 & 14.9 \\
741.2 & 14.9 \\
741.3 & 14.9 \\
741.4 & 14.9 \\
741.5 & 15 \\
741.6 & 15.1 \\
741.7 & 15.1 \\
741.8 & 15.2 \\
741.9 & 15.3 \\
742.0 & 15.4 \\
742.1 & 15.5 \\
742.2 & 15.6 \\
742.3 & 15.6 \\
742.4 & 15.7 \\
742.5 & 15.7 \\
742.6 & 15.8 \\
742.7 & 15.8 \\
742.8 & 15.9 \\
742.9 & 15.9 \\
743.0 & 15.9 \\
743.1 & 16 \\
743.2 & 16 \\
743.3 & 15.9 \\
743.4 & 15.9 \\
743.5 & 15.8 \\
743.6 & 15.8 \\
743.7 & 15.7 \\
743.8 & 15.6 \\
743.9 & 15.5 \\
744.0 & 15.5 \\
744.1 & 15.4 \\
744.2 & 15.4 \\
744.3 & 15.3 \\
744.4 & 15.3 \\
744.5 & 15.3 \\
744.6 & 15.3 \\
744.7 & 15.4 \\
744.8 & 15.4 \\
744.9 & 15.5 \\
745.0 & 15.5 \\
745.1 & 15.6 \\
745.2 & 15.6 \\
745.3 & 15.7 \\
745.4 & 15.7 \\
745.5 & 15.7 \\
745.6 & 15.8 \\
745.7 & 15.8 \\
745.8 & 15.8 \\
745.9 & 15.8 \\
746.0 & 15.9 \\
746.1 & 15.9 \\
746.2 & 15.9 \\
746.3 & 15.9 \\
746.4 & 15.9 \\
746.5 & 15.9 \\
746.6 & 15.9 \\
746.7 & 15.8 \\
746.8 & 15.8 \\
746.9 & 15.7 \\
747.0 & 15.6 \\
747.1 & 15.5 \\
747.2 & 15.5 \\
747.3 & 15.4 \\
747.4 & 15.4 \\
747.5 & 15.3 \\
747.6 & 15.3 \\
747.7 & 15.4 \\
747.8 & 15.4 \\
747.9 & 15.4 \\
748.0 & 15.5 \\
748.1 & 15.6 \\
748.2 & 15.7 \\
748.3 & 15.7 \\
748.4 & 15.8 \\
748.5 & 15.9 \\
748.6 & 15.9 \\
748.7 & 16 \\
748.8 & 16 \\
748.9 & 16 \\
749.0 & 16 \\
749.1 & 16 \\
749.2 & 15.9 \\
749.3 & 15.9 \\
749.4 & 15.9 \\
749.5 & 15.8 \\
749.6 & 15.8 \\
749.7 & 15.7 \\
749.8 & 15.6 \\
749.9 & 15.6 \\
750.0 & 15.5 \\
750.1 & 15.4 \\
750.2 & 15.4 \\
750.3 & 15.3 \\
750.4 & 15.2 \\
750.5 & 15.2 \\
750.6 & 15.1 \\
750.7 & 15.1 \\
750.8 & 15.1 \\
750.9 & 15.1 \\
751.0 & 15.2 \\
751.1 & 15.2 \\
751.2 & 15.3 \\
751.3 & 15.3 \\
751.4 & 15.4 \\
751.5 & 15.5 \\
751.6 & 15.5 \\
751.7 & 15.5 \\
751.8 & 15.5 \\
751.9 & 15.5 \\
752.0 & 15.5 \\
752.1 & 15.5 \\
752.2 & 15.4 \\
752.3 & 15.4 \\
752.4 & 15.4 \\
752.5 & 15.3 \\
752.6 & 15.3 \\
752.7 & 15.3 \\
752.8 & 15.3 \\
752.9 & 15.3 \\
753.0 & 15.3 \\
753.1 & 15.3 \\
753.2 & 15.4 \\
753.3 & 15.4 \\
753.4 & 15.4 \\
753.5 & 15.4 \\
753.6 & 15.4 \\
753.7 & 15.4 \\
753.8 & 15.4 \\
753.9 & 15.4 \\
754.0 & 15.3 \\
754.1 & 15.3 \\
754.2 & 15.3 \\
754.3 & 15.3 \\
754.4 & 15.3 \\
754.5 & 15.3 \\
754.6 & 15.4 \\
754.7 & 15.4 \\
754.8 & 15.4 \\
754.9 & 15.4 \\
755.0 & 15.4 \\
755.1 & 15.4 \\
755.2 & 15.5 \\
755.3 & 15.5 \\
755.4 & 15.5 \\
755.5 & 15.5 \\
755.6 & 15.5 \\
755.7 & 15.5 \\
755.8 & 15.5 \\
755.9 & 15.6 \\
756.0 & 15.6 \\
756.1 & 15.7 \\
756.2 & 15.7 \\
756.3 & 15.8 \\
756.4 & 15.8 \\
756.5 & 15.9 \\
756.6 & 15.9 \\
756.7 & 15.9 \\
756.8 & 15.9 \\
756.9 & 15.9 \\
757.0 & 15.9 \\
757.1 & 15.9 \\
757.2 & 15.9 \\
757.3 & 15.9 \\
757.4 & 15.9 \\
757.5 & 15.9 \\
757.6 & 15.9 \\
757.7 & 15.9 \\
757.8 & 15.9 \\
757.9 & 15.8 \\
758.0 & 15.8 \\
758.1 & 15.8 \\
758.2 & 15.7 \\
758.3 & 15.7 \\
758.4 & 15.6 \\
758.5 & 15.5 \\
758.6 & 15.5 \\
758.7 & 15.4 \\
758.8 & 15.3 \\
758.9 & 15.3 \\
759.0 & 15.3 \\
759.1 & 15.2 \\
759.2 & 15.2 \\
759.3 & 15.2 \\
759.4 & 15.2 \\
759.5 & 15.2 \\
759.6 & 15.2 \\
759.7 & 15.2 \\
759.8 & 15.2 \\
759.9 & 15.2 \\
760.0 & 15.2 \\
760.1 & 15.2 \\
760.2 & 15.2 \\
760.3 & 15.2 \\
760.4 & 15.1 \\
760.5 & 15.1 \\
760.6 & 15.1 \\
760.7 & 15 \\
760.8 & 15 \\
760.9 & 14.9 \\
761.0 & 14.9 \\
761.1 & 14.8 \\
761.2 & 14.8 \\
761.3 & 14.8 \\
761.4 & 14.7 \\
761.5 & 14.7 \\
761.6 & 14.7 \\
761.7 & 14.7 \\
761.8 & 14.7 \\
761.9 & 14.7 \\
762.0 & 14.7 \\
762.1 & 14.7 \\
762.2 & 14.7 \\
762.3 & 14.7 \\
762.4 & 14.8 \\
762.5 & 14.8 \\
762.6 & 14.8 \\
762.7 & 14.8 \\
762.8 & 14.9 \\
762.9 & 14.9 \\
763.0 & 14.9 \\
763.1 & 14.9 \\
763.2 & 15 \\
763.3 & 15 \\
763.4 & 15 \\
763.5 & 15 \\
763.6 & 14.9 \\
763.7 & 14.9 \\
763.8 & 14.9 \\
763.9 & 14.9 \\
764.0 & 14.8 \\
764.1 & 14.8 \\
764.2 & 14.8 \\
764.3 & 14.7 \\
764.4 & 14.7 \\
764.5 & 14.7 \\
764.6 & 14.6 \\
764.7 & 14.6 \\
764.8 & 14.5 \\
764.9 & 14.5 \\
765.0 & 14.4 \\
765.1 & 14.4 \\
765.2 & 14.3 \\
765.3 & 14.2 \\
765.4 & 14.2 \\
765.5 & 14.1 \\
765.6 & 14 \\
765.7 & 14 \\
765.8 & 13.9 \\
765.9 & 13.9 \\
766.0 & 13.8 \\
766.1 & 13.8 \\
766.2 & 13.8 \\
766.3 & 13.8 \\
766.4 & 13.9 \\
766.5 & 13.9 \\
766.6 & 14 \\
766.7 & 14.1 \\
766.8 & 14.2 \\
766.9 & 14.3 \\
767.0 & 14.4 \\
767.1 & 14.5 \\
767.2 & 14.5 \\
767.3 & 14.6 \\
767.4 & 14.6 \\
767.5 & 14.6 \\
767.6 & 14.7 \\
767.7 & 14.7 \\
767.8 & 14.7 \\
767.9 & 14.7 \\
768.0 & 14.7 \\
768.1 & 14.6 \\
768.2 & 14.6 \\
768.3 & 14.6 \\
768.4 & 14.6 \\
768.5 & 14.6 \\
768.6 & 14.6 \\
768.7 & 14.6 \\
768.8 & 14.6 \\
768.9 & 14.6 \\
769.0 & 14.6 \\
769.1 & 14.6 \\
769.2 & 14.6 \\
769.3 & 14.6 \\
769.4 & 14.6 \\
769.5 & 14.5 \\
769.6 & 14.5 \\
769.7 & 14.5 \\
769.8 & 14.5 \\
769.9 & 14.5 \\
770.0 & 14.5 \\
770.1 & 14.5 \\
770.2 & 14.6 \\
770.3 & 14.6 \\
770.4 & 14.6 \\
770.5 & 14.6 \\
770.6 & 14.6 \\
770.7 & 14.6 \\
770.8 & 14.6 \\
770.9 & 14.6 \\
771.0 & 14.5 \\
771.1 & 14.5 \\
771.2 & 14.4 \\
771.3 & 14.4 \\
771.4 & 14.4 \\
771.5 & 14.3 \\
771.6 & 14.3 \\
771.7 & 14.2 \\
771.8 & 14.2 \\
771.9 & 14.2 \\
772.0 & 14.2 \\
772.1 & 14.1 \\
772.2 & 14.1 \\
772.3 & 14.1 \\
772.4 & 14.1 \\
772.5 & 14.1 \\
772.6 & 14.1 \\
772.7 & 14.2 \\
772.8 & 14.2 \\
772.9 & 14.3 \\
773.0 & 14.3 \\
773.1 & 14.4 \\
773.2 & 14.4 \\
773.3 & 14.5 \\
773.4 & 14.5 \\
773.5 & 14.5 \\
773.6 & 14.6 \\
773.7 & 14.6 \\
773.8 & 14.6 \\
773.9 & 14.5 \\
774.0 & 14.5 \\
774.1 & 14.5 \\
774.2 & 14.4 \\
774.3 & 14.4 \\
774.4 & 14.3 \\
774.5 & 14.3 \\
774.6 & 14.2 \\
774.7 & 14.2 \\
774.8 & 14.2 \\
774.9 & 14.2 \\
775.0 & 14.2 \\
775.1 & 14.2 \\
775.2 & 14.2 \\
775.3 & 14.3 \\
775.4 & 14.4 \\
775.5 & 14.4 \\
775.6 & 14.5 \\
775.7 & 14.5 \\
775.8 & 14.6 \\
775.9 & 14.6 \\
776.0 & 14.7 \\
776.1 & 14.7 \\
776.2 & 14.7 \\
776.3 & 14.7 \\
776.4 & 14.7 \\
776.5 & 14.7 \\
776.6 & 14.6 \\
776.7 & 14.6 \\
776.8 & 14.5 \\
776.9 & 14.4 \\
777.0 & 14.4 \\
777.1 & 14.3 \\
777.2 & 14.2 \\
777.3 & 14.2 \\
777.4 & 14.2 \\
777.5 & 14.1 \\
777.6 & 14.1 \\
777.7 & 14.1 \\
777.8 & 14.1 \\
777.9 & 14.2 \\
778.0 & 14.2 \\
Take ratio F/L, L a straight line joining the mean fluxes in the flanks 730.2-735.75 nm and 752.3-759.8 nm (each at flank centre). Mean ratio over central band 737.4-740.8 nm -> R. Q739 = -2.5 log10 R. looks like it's 0.01 mag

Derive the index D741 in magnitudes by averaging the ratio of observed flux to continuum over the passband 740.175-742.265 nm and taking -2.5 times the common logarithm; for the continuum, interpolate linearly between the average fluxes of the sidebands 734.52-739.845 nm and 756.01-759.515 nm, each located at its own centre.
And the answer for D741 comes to 0.032 mag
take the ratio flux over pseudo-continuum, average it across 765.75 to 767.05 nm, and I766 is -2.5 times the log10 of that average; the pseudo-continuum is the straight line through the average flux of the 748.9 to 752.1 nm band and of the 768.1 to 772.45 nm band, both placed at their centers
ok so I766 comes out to 0.05 mag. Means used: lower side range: 15.5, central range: 14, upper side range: 14.5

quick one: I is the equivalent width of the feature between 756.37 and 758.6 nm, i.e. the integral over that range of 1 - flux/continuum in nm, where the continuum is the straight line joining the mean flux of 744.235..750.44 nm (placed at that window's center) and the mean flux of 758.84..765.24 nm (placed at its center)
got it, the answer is -0.10 nm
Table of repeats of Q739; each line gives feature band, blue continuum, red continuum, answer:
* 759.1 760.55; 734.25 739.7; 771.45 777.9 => -0.03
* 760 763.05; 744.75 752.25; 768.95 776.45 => 0.01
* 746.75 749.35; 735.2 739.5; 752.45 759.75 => -0.01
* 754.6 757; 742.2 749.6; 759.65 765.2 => -0.03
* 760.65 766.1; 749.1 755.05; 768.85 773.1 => 0.01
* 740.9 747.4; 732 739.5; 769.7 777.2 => -0.03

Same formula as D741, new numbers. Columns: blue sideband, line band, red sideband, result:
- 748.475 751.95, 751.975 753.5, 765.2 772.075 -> 0.00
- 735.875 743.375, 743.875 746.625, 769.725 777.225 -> -0.03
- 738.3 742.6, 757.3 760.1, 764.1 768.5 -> -0.07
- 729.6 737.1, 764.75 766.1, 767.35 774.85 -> 0.03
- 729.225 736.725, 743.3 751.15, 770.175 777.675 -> -0.03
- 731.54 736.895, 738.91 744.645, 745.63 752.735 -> 0.02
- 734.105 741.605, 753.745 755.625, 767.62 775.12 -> -0.04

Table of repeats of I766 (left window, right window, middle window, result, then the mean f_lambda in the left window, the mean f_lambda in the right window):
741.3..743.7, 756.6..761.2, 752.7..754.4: 0.01 mag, 15.6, 15.4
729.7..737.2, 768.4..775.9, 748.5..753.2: -0.04 mag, 15.5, 14.4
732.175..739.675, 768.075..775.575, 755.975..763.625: -0.04 mag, 15.4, 14.4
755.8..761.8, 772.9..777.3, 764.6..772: 0.03 mag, 15.4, 14.4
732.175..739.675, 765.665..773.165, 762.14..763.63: -0.02 mag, 15.4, 14.4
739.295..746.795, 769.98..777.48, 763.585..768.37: 0.02 mag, 15.4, 14.4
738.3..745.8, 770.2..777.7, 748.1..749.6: -0.05 mag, 15.3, 14.4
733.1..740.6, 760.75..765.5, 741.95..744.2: -0.03 mag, 15.4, 14.7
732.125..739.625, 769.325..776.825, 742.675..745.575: -0.03 mag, 15.4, 14.4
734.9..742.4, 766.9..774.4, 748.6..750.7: -0.04 mag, 15.4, 14.5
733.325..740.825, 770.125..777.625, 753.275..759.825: -0.05 mag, 15.4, 14.4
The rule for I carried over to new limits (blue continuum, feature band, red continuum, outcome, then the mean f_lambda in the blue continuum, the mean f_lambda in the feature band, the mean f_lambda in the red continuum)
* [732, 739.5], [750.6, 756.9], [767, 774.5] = -0.21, 15.4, 15.4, 14.5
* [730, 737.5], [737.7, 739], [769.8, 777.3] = -0.02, 15.5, 15.6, 14.4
